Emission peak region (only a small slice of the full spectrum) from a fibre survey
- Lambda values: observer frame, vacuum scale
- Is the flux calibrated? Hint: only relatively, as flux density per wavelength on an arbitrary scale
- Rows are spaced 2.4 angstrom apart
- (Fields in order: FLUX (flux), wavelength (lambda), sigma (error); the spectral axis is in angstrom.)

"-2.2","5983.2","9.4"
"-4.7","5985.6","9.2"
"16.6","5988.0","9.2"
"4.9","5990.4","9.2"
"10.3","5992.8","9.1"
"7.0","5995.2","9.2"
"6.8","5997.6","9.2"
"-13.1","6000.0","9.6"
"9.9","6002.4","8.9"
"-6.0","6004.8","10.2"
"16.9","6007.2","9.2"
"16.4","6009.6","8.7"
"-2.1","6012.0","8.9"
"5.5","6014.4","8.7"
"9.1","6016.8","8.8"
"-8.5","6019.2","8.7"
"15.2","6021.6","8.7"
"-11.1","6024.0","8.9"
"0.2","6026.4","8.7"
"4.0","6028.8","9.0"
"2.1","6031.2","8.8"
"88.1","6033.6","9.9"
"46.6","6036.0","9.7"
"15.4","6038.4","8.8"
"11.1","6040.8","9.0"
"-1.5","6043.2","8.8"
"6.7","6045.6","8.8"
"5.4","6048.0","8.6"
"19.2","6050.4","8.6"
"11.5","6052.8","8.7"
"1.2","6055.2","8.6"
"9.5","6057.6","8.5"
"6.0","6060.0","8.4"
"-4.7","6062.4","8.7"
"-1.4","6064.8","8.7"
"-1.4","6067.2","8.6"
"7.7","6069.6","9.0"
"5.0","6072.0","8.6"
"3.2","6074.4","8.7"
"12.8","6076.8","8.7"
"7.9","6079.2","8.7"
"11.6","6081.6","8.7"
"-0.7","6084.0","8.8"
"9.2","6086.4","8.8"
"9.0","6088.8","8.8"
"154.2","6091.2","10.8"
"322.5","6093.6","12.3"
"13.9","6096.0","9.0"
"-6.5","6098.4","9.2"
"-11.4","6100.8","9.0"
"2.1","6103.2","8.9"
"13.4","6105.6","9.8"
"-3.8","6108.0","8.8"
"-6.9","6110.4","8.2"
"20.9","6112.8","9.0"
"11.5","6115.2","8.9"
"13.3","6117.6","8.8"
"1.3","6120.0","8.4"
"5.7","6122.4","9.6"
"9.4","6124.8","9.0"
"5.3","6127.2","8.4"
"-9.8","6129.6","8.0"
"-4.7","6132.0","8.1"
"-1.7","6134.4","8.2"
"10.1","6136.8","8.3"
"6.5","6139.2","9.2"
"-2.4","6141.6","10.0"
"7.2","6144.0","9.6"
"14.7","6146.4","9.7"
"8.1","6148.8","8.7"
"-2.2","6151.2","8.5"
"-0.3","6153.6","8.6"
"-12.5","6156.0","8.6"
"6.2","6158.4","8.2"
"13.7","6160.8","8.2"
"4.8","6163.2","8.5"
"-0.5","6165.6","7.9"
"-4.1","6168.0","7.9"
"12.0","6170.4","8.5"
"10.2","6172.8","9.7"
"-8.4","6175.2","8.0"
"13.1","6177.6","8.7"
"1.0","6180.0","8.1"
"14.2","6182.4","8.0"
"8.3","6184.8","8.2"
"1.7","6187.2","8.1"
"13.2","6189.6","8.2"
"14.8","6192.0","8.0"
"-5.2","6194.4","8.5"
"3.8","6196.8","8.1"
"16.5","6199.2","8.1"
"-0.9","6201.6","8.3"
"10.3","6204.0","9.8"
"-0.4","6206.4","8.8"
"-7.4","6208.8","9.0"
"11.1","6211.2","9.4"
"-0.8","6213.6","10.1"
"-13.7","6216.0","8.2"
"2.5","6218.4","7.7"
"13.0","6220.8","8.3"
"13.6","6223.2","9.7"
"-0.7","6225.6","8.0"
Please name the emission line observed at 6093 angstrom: [O III] 5007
